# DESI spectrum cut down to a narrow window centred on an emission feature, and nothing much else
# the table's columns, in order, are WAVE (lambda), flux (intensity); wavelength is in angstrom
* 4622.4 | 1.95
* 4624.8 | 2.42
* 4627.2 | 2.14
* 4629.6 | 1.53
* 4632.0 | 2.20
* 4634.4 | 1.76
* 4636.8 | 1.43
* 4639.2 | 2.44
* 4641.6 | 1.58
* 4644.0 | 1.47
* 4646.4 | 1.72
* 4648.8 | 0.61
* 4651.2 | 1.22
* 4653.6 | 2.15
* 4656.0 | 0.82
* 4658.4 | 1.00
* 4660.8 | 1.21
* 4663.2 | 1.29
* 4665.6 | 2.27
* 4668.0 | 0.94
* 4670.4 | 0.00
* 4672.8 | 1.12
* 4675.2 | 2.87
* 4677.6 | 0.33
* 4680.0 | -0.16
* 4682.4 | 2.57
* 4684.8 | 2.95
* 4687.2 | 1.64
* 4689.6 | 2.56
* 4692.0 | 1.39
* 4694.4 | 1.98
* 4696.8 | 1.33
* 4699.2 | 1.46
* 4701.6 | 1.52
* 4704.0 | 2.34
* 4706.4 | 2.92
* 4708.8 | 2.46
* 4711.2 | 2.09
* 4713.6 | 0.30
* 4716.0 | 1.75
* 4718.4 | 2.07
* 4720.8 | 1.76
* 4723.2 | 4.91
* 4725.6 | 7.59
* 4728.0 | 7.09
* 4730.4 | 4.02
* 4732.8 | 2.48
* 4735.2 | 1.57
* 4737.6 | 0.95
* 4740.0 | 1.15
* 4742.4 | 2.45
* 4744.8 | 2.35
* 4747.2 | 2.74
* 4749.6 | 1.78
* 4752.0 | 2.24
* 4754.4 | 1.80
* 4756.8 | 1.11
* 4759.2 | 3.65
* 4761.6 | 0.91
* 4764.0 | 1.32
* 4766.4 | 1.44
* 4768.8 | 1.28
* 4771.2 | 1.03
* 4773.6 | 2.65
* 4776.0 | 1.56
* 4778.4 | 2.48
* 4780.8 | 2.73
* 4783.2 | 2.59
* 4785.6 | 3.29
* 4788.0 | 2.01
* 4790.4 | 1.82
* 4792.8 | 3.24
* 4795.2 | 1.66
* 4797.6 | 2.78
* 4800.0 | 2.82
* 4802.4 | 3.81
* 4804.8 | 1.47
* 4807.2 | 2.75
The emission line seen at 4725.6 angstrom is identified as [O II]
